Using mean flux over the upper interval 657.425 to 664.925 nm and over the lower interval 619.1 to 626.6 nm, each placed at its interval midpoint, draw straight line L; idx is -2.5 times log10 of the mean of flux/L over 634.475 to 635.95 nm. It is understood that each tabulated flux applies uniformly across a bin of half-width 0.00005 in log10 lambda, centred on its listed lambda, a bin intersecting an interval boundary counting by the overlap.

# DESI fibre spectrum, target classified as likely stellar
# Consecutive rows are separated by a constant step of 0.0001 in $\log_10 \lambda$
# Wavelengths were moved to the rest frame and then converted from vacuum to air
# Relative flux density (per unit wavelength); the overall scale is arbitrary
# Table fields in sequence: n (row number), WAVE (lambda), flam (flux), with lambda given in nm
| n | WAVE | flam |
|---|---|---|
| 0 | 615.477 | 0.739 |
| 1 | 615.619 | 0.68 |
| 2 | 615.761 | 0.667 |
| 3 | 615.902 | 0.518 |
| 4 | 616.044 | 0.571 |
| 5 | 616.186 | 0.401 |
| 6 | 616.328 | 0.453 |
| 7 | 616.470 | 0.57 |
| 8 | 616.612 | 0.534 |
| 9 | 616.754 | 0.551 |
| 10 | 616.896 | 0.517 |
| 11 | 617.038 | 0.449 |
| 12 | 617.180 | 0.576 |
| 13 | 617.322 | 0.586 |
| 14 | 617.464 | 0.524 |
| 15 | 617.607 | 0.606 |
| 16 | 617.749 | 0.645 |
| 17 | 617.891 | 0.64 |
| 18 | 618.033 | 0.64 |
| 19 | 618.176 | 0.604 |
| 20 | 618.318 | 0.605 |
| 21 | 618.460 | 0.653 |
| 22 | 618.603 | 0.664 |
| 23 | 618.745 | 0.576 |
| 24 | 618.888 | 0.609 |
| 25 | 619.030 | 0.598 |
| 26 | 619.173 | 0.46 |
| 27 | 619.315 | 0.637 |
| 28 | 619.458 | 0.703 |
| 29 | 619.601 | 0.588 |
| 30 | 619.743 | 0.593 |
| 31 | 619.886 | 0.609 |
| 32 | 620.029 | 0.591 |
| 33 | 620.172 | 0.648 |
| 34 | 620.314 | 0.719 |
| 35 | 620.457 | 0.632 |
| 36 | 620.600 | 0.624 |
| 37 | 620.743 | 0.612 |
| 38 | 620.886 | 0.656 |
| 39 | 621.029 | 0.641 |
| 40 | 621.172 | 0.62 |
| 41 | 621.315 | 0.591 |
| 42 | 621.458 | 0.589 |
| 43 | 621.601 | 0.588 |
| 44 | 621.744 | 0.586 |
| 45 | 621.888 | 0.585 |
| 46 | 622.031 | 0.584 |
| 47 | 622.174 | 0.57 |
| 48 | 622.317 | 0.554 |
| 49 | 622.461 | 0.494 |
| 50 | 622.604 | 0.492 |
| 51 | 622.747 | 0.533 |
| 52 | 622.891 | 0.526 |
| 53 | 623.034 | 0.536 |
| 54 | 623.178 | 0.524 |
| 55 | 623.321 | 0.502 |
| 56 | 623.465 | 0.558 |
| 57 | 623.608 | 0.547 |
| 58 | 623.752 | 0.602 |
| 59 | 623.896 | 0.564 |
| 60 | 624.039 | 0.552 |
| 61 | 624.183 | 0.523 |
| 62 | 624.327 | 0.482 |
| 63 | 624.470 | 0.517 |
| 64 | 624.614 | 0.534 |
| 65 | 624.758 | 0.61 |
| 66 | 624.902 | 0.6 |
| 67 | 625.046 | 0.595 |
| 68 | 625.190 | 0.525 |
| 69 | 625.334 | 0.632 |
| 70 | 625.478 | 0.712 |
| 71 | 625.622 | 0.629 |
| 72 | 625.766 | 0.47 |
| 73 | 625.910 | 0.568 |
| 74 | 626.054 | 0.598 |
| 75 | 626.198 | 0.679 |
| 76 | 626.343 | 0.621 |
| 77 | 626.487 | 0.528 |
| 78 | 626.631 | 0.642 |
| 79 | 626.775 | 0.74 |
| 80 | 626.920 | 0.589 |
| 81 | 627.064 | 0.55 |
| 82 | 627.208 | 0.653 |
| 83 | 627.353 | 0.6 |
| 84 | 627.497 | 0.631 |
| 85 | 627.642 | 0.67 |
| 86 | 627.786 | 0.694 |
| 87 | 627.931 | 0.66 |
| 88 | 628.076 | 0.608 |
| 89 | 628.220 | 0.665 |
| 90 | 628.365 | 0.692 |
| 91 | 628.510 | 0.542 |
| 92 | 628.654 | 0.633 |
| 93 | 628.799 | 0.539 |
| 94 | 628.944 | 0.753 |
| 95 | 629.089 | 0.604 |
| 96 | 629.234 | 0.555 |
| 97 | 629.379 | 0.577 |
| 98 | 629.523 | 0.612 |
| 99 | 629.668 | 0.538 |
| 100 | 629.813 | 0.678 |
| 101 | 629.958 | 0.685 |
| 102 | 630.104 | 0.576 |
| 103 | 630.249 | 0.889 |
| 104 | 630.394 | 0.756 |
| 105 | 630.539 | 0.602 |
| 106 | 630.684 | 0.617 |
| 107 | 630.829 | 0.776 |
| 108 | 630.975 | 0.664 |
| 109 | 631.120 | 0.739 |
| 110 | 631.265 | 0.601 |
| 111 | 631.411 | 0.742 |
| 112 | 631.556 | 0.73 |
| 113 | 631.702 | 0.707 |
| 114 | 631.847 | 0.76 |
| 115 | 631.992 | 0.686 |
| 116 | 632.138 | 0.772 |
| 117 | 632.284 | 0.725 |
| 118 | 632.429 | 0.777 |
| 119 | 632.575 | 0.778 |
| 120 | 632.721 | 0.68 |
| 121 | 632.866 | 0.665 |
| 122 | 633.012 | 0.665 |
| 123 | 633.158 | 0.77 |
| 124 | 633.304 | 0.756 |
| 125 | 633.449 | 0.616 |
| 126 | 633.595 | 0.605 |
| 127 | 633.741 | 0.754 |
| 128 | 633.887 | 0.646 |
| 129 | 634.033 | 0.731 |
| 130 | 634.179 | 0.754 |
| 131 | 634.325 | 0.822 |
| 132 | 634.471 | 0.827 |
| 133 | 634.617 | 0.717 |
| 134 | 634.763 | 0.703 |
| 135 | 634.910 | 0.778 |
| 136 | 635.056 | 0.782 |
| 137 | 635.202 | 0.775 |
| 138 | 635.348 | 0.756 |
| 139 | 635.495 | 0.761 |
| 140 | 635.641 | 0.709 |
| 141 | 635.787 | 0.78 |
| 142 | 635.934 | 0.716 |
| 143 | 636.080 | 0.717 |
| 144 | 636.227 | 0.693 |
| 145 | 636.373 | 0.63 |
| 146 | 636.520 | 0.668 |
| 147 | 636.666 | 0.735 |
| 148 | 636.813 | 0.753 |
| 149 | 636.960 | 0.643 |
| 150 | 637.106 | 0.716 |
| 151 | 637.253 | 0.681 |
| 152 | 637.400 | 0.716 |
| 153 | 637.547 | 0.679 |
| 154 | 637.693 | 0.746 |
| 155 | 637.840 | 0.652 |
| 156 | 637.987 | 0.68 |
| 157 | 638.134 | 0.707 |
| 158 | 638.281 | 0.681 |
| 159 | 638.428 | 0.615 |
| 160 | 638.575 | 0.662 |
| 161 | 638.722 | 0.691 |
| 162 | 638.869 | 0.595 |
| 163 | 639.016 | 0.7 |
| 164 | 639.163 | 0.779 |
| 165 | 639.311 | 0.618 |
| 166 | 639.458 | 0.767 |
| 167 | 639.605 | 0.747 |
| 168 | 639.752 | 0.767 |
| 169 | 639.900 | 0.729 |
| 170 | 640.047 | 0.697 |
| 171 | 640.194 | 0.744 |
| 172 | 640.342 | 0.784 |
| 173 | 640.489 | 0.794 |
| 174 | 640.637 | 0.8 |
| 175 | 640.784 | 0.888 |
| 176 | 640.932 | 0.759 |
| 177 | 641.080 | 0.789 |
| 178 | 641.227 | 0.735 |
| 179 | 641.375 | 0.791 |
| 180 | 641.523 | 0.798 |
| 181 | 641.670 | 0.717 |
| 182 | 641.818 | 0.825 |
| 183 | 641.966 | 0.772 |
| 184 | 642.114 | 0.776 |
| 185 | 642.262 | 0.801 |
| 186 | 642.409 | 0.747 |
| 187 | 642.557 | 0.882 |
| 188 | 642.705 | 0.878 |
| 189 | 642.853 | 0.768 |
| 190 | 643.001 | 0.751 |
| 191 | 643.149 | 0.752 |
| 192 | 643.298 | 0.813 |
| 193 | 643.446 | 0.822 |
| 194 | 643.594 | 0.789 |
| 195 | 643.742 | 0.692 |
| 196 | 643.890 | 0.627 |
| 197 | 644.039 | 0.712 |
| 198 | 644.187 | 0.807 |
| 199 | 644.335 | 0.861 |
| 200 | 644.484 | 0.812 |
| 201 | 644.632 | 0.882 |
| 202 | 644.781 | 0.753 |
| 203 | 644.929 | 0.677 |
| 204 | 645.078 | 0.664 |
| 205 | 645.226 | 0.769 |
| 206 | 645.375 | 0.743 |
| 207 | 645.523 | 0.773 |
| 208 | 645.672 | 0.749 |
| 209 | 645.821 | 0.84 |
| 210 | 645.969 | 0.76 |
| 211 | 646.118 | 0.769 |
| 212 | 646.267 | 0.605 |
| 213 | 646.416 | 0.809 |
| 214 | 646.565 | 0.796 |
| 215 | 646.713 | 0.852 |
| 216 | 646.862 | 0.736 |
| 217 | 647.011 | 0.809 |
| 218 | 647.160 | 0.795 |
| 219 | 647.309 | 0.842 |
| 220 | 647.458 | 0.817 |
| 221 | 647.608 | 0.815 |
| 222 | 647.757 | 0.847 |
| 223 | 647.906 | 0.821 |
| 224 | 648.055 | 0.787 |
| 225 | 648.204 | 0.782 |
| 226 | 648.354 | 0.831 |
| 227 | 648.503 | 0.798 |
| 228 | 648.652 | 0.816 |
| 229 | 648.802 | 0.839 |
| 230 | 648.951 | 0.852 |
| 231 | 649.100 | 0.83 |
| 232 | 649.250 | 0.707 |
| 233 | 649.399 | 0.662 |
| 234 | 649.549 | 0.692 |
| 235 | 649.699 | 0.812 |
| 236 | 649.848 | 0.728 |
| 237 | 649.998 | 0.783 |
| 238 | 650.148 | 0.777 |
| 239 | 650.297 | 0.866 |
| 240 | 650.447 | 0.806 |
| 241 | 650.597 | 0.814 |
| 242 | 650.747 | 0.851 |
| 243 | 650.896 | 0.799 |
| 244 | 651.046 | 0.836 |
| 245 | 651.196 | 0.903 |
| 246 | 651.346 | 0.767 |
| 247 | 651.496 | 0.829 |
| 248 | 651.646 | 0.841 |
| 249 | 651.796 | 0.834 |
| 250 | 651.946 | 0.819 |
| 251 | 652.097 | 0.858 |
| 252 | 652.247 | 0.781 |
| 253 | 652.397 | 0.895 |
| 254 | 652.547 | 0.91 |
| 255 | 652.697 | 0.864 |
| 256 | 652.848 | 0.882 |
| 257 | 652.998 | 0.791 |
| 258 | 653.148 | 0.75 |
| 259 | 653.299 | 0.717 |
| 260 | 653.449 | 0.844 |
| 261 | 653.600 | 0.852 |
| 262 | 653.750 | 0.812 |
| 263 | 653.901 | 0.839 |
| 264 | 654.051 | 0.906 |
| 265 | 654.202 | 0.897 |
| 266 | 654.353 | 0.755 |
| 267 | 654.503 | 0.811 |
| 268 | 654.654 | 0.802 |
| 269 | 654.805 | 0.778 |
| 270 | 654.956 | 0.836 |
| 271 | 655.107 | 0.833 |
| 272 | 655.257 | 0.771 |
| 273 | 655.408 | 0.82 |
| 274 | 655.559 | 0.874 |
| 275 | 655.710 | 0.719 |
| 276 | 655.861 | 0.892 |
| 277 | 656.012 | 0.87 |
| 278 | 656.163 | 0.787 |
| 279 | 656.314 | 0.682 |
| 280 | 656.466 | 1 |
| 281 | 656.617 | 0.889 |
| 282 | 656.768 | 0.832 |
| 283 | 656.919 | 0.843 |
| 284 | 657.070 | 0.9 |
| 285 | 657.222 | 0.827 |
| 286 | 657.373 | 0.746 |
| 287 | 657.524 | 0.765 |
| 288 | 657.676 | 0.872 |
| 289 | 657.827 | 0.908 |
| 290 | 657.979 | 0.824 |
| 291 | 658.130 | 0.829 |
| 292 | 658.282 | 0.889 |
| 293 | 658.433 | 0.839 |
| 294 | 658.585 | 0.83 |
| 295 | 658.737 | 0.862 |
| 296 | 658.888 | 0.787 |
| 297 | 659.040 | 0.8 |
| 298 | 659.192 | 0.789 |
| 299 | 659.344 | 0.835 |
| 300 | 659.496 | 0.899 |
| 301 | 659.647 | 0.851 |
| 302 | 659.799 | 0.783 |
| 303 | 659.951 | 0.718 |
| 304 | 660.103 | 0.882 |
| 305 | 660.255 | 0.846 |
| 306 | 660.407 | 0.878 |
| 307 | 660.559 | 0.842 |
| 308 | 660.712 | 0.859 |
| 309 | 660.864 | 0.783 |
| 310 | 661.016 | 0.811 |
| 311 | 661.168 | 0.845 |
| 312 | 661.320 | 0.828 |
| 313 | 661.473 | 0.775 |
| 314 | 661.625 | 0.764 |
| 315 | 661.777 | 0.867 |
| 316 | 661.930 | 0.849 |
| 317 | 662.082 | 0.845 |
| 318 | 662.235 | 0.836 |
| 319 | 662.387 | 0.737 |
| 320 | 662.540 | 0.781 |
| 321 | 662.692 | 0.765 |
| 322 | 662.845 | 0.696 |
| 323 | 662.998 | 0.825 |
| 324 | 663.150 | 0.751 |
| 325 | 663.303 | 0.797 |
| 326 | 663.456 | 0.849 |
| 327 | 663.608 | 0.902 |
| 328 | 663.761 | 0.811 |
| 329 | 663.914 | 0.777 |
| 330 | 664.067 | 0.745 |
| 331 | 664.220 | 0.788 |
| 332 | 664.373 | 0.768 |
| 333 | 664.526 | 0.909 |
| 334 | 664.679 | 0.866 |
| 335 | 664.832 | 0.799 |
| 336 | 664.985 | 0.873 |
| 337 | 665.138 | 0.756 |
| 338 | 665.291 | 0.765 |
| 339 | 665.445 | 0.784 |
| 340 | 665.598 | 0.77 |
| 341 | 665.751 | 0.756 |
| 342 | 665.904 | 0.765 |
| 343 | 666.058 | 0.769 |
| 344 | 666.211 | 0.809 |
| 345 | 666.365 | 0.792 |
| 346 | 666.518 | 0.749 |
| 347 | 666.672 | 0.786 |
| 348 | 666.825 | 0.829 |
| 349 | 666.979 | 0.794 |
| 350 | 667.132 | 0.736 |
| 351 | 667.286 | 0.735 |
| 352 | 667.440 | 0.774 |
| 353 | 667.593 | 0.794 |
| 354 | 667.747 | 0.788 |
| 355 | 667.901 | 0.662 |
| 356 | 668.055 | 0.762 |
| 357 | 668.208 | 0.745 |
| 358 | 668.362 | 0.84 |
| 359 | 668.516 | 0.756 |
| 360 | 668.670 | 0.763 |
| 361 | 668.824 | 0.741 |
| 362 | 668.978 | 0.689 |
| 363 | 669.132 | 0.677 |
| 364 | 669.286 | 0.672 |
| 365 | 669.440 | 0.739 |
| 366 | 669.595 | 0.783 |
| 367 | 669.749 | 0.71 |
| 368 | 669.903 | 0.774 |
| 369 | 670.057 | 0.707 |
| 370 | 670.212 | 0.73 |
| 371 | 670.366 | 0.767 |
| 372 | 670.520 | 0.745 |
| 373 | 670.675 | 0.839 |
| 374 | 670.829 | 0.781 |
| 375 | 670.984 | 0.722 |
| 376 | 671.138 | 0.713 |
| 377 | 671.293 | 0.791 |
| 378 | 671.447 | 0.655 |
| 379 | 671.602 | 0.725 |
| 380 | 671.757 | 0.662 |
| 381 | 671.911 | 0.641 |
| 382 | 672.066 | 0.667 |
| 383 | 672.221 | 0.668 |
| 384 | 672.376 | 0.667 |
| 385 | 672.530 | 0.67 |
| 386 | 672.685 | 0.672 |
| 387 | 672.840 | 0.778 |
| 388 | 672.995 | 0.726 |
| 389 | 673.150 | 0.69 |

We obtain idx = -0.145 mag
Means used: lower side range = 0.582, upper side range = 0.819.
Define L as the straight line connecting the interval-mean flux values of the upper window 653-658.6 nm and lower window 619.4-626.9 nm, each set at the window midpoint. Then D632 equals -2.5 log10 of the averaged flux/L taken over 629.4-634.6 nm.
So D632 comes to -0.08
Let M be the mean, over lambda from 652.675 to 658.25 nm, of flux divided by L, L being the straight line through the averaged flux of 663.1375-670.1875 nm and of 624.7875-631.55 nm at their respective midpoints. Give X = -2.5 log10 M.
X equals -0.13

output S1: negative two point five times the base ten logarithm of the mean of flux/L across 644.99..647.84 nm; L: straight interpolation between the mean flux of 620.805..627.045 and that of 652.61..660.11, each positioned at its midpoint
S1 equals -0.039 mag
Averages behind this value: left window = 0.576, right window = 0.827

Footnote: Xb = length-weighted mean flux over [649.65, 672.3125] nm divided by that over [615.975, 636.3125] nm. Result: 1.26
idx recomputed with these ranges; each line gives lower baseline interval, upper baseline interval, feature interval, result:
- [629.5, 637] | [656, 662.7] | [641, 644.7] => -0.040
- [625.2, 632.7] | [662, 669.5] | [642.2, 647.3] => -0.098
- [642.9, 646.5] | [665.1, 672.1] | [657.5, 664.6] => -0.093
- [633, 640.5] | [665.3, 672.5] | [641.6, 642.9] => -0.110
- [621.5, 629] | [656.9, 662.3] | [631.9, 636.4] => -0.123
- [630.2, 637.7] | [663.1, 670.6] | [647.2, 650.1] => -0.069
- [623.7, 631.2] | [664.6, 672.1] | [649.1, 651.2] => -0.133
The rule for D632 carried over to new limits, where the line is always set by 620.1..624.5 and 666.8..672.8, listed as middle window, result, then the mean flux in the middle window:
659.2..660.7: -0.193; 0.836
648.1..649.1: -0.233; 0.82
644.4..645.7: -0.169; 0.759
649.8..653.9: -0.220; 0.823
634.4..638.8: -0.149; 0.712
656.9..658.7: -0.210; 0.84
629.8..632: -0.166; 0.702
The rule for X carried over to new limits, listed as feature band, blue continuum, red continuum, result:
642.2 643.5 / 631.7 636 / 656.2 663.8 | -0.05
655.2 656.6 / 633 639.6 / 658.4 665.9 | -0.05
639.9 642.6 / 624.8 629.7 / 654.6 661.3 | -0.10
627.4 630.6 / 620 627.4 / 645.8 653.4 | -0.02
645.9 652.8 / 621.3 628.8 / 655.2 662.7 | -0.06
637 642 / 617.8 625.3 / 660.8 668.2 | -0.09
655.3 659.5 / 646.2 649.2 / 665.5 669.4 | -0.07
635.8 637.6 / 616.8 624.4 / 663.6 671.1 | -0.08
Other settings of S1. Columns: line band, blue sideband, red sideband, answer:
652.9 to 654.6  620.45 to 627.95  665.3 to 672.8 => -0.19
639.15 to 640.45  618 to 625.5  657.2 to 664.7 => -0.07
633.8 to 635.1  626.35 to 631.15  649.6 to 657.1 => -0.10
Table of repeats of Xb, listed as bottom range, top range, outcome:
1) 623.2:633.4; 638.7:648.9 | 1.21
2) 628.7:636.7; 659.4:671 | 1.12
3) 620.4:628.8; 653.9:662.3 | 1.41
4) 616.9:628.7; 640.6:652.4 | 1.33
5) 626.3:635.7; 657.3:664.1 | 1.20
